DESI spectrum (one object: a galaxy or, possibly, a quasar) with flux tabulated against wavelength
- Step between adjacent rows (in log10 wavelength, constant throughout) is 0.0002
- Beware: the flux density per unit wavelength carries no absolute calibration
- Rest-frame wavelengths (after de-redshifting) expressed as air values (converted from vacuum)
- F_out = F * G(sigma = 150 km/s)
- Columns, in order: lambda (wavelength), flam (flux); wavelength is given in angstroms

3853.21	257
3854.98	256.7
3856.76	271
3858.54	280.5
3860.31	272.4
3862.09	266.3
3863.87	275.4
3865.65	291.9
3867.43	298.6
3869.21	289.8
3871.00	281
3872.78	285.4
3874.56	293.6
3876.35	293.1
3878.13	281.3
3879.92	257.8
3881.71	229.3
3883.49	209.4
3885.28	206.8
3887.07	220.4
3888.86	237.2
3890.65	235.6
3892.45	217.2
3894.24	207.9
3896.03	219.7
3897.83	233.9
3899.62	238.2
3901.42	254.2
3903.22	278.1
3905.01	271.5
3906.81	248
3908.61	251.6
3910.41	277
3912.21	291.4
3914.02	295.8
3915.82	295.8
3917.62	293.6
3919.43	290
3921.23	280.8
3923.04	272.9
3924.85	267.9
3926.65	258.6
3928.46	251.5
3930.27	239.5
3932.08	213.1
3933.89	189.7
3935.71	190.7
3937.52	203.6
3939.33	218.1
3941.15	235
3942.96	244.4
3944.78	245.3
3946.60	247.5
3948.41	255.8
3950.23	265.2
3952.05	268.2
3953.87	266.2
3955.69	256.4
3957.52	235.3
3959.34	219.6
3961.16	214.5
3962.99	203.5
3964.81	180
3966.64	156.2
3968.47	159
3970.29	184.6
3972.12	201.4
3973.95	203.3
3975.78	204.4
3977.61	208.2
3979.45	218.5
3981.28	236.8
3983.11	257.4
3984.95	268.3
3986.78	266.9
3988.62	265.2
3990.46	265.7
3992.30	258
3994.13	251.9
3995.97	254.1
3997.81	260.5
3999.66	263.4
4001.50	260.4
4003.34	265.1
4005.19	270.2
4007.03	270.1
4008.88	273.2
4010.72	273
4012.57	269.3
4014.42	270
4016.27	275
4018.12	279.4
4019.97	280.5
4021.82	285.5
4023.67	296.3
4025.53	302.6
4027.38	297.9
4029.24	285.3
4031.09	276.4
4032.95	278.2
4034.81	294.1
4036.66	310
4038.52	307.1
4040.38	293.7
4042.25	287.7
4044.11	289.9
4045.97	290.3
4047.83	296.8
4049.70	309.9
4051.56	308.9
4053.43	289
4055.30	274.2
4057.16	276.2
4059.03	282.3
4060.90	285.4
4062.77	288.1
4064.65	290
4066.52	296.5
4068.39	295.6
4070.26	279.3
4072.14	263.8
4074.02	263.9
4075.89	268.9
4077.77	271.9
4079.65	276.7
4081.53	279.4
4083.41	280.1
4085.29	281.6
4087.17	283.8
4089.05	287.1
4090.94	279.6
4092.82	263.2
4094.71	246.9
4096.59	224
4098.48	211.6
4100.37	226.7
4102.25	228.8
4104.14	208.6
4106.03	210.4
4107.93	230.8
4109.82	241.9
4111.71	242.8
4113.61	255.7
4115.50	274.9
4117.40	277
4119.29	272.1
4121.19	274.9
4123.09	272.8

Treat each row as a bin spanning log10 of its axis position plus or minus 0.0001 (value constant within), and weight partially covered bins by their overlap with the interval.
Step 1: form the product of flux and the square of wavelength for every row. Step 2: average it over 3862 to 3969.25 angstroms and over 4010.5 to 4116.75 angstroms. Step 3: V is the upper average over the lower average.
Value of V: 1.19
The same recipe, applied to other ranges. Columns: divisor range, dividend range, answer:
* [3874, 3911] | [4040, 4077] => 1.27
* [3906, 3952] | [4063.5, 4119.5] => 1.12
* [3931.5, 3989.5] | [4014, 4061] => 1.34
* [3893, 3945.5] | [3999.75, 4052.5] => 1.20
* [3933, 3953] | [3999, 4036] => 1.24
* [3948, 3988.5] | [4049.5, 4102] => 1.28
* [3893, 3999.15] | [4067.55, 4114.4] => 1.14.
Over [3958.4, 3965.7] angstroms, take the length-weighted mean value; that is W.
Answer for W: 205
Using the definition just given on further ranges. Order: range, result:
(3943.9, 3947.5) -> 246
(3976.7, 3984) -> 230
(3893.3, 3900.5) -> 225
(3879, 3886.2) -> 226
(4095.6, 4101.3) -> 221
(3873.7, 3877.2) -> 293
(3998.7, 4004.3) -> 263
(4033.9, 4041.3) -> 302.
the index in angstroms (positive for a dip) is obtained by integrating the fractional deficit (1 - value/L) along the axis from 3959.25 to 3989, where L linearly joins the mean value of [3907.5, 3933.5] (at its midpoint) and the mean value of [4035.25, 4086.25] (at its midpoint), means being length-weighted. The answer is 6.7 angstroms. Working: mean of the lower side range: 268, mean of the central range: 214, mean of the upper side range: 287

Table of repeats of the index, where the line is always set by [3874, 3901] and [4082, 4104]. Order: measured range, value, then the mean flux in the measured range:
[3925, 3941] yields 1.22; 224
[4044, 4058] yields -2.28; 292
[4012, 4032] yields -2.79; 284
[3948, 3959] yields -0.56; 256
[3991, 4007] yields -0.90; 261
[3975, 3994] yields 0.04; 246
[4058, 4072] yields -1.90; 287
